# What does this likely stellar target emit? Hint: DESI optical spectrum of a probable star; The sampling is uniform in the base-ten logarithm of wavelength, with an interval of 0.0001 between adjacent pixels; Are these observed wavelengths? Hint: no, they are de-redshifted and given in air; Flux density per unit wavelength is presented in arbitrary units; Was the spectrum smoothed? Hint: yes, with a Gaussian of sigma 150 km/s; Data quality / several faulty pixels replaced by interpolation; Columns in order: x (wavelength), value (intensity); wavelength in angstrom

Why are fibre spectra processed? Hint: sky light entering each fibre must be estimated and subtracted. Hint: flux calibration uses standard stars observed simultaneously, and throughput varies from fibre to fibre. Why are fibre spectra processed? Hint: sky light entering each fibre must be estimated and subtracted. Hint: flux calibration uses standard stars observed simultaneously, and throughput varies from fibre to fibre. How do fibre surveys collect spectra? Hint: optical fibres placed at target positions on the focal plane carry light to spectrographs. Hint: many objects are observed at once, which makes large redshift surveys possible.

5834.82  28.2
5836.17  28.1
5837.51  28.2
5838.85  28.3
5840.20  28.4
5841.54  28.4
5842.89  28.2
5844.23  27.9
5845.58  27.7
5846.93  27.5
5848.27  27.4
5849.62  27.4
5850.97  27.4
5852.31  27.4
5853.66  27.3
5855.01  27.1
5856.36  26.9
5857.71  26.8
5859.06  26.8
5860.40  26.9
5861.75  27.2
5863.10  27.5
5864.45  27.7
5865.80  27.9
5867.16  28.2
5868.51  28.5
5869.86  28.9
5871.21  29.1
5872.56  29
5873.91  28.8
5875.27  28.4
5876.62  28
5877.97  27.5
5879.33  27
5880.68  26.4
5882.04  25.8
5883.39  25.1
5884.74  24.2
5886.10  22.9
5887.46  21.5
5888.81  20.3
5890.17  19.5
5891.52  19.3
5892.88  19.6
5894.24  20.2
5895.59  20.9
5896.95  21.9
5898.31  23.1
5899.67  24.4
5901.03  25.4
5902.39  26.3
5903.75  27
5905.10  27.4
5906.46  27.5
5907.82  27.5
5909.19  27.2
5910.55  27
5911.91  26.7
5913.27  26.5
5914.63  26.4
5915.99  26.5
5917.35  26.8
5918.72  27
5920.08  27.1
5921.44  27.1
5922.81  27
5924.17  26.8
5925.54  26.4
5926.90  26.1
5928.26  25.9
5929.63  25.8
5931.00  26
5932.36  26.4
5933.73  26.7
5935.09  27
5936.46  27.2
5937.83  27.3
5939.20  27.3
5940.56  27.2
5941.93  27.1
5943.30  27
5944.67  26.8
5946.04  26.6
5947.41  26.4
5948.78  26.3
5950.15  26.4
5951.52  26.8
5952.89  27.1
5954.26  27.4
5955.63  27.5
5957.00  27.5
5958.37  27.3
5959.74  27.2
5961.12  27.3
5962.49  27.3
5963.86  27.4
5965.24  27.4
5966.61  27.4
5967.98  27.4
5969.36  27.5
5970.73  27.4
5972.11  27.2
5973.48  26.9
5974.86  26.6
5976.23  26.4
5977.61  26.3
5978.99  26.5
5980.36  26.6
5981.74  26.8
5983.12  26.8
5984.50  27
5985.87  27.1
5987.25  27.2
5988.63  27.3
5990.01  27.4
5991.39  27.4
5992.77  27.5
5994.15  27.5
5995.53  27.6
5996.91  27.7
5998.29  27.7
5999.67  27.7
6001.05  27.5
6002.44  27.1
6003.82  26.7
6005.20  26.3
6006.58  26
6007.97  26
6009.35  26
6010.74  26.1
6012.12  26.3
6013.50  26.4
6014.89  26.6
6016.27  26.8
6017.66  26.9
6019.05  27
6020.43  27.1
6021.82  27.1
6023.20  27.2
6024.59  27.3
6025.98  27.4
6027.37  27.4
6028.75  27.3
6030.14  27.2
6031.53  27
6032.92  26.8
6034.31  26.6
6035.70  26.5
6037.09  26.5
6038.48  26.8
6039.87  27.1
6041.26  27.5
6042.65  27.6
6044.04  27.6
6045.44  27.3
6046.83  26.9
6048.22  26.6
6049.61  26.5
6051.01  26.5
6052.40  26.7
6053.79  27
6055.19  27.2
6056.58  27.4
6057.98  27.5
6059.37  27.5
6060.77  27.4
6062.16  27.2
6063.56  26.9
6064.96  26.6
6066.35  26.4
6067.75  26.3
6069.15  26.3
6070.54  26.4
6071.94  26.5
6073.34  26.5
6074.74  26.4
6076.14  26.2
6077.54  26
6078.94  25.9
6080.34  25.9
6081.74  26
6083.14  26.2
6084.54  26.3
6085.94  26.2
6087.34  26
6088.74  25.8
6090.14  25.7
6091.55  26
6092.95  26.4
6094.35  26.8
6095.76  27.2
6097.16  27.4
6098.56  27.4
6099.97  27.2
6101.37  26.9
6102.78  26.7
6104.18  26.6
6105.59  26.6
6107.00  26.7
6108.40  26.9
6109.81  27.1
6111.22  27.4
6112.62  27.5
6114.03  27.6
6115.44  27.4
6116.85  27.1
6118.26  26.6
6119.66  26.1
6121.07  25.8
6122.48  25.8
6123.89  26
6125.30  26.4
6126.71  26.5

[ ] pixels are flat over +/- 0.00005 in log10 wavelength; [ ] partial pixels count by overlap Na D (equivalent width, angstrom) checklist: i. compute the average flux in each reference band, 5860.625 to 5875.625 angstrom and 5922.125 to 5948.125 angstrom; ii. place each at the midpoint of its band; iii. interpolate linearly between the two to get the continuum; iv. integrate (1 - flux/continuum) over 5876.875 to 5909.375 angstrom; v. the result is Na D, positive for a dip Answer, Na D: 4.19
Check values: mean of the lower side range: 28.2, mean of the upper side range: 26.7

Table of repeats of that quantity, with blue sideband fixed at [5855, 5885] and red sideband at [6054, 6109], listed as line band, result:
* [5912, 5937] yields 0.6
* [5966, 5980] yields 0.0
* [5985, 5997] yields -0.2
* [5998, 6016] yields 0.2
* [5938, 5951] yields 0.2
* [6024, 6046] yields -0.3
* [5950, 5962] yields 0.0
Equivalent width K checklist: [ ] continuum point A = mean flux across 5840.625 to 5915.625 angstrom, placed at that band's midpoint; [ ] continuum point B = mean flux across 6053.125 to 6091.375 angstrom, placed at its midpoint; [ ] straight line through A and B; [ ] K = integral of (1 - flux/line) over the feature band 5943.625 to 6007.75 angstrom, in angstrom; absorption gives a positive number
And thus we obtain -1.9 angstrom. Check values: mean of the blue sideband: 26.1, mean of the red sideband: 26.5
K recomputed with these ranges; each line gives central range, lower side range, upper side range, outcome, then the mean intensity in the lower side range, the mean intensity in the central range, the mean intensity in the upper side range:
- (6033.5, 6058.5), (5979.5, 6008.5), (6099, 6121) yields 0.0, 27.1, 27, 26.9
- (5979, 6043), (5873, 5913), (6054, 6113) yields -2.6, 24.8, 27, 26.7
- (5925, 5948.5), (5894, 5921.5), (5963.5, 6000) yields -0.3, 25.8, 26.7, 27.2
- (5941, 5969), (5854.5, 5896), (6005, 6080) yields -1.0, 25.6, 27.1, 26.8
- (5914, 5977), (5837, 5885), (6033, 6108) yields 0.7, 27.6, 26.9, 26.7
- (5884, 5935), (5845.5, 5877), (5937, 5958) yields 4.3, 27.7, 25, 27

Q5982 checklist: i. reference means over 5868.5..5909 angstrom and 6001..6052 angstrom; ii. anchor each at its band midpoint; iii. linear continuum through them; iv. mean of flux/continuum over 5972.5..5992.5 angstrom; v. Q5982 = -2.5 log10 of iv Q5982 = -0.03 mag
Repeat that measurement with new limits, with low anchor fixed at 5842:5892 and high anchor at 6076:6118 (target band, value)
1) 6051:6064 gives -0.02 mag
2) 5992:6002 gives -0.04 mag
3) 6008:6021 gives 0.00 mag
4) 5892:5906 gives 0.13 mag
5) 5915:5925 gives -0.01 mag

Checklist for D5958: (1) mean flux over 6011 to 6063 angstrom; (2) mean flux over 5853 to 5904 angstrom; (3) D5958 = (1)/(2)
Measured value 1.1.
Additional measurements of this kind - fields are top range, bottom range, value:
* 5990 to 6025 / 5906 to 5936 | 1.01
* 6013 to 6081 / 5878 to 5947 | 1.05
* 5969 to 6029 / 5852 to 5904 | 1.06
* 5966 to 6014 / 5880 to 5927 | 1.08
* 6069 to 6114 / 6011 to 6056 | 0.99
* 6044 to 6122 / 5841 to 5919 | 1.02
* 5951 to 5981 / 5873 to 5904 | 1.13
